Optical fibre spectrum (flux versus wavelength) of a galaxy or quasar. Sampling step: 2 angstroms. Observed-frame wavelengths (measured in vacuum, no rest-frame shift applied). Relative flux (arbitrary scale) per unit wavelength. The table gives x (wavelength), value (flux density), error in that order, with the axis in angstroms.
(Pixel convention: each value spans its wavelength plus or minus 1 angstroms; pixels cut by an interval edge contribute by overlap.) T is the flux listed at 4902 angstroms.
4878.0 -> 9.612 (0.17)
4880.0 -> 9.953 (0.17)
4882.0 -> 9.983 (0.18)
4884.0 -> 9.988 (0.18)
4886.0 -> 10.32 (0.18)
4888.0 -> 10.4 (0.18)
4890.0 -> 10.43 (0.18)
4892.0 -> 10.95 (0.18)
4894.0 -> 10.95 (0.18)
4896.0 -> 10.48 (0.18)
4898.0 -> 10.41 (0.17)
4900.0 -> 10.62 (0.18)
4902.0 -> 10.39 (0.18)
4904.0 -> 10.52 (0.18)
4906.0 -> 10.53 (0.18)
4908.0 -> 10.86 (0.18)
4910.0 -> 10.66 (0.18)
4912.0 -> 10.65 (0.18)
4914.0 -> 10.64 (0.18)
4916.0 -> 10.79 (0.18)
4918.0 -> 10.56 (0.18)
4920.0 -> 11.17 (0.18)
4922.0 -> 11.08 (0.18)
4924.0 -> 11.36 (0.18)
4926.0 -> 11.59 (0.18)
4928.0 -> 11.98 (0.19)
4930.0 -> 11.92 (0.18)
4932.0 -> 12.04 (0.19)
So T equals 10.39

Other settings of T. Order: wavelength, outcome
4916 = 10.79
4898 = 10.41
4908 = 10.86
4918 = 10.56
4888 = 10.4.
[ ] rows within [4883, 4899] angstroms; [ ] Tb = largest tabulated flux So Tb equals 10.95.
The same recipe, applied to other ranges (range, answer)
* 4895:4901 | 10.62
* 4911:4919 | 10.79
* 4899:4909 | 10.86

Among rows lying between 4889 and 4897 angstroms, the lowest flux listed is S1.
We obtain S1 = 10.43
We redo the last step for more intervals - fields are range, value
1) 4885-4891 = 10.32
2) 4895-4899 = 10.41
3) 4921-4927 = 11.08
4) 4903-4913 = 10.52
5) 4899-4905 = 10.39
